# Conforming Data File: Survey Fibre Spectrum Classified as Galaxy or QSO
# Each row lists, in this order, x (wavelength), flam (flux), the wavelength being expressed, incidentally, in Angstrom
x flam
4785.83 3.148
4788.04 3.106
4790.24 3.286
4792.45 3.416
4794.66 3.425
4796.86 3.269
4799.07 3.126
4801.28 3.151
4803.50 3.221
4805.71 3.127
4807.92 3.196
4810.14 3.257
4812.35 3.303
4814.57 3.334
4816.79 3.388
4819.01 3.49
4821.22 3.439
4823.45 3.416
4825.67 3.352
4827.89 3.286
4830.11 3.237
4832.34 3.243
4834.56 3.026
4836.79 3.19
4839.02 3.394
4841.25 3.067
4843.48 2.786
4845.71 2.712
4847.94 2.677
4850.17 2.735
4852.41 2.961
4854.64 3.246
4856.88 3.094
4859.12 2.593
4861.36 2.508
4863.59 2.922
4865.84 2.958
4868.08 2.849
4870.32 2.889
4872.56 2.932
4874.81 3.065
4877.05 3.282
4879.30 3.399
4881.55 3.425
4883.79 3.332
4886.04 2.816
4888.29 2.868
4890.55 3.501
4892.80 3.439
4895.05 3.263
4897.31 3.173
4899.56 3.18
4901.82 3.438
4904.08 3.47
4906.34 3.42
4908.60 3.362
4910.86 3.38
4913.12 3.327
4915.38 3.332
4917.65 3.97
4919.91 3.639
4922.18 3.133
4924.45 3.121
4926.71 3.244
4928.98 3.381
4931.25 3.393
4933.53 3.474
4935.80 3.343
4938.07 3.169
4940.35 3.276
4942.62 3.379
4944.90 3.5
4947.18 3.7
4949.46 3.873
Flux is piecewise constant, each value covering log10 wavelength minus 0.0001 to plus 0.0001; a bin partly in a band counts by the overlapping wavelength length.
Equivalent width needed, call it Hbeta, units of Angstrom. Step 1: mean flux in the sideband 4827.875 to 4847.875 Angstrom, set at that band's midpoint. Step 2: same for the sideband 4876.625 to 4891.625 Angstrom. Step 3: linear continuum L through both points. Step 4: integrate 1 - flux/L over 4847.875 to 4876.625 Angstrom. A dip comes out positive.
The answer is 2.35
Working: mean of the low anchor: 3.07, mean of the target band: 2.9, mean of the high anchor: 3.23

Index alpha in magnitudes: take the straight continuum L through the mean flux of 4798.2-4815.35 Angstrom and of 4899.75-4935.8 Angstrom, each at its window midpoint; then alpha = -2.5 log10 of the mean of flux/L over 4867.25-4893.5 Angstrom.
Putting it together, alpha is 0.06 mag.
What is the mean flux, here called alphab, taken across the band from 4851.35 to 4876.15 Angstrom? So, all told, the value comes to 2.91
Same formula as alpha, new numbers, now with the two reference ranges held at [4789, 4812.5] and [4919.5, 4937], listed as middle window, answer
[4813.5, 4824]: -0.05 mag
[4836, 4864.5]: 0.13 mag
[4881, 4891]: 0.05 mag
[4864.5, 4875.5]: 0.13 mag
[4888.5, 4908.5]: -0.01 mag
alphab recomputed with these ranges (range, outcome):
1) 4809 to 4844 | 3.27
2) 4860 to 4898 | 3.09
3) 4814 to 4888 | 3.09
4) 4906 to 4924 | 3.43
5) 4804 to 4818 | 3.27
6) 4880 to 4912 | 3.29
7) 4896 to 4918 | 3.38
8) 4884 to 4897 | 3.19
